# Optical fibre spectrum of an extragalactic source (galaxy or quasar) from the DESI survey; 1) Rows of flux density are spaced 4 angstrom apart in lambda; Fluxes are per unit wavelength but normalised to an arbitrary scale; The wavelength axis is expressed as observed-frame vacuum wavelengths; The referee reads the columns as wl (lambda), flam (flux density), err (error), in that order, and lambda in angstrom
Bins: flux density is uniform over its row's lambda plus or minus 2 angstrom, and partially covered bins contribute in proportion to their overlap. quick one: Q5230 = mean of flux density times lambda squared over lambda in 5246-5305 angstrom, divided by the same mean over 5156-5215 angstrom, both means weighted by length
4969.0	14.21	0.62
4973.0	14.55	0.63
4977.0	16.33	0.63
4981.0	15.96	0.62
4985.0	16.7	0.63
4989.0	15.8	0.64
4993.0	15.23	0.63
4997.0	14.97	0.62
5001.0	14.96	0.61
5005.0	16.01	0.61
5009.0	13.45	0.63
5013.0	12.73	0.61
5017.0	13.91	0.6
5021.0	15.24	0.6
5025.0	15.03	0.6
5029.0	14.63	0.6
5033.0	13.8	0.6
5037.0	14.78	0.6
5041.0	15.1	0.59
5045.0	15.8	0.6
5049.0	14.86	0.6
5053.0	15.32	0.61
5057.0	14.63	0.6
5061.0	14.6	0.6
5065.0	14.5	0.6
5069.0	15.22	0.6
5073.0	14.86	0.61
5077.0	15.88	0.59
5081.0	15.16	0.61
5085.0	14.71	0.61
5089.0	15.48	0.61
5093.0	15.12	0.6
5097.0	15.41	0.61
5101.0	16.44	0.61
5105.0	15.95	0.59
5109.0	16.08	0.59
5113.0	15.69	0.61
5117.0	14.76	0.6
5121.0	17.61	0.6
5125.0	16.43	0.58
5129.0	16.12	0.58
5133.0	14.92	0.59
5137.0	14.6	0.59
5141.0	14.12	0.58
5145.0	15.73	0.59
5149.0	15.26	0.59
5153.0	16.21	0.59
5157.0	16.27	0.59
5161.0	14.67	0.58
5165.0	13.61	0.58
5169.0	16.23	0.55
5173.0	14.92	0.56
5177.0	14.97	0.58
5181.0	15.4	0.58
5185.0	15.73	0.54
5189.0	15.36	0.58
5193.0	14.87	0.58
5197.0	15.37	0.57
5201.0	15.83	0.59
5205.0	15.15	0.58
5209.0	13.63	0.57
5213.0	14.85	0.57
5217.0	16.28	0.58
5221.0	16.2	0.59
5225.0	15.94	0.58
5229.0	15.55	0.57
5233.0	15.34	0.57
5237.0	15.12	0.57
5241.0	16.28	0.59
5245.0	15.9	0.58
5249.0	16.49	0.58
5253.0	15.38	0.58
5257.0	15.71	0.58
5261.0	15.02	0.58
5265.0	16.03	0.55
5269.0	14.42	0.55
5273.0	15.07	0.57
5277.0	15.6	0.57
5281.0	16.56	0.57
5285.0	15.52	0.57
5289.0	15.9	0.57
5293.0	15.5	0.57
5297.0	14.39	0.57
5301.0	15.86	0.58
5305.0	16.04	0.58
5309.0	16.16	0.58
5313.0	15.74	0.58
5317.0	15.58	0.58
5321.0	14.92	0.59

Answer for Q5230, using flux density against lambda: 1.07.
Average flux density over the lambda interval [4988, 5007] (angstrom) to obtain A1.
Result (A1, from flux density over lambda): 15.4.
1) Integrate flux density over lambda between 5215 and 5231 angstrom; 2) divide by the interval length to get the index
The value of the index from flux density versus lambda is 16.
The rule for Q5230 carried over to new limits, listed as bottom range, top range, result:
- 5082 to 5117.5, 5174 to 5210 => 1.01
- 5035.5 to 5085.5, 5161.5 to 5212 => 1.05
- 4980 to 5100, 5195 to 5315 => 1.13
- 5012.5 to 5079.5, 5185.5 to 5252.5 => 1.12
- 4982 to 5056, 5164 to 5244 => 1.11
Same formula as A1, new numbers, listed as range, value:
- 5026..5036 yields 14.4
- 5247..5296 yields 15.6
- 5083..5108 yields 15.5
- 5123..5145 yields 15.3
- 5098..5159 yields 15.7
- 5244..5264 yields 15.7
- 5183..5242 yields 15.4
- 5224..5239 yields 15.5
